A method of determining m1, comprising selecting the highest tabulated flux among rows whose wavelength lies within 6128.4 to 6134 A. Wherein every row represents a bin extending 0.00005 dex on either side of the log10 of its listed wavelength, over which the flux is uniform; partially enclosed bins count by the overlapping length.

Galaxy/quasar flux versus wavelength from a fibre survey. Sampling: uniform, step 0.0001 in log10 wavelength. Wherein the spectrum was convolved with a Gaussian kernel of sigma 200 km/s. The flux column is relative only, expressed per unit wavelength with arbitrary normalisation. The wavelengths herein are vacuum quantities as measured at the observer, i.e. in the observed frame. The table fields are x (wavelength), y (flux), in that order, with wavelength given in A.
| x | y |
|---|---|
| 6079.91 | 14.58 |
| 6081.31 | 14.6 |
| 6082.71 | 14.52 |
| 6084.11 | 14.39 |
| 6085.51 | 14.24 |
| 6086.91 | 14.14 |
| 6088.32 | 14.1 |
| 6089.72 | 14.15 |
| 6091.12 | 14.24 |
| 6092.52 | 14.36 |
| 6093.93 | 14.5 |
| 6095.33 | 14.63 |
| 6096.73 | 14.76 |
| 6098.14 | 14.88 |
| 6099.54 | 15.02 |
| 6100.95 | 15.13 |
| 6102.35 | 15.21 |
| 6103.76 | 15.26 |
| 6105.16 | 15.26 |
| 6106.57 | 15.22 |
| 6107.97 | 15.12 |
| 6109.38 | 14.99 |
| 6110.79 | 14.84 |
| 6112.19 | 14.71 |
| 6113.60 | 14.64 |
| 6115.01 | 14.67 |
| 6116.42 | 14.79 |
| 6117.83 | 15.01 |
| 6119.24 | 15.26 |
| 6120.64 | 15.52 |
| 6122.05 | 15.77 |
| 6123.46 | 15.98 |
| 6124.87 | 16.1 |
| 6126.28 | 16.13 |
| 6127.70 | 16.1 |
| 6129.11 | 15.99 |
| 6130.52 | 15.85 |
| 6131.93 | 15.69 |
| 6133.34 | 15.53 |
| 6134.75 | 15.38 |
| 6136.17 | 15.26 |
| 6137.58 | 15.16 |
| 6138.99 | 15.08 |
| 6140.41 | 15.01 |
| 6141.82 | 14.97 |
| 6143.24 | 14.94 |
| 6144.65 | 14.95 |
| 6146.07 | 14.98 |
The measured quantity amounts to 15.99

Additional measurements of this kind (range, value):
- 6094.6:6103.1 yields 15.21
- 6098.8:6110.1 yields 15.26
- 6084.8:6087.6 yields 14.24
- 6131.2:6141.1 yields 15.69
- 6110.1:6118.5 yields 15.01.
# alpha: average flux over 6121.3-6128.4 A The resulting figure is 16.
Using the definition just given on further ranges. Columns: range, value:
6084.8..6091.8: 14.2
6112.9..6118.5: 14.8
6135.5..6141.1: 15.1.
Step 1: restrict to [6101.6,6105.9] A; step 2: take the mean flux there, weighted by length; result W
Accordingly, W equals 15.2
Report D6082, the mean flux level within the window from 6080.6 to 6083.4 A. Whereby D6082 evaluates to 14.6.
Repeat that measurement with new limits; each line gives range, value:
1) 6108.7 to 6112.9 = 14.9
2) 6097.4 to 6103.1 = 15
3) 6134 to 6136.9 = 15.3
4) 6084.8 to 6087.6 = 14.2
